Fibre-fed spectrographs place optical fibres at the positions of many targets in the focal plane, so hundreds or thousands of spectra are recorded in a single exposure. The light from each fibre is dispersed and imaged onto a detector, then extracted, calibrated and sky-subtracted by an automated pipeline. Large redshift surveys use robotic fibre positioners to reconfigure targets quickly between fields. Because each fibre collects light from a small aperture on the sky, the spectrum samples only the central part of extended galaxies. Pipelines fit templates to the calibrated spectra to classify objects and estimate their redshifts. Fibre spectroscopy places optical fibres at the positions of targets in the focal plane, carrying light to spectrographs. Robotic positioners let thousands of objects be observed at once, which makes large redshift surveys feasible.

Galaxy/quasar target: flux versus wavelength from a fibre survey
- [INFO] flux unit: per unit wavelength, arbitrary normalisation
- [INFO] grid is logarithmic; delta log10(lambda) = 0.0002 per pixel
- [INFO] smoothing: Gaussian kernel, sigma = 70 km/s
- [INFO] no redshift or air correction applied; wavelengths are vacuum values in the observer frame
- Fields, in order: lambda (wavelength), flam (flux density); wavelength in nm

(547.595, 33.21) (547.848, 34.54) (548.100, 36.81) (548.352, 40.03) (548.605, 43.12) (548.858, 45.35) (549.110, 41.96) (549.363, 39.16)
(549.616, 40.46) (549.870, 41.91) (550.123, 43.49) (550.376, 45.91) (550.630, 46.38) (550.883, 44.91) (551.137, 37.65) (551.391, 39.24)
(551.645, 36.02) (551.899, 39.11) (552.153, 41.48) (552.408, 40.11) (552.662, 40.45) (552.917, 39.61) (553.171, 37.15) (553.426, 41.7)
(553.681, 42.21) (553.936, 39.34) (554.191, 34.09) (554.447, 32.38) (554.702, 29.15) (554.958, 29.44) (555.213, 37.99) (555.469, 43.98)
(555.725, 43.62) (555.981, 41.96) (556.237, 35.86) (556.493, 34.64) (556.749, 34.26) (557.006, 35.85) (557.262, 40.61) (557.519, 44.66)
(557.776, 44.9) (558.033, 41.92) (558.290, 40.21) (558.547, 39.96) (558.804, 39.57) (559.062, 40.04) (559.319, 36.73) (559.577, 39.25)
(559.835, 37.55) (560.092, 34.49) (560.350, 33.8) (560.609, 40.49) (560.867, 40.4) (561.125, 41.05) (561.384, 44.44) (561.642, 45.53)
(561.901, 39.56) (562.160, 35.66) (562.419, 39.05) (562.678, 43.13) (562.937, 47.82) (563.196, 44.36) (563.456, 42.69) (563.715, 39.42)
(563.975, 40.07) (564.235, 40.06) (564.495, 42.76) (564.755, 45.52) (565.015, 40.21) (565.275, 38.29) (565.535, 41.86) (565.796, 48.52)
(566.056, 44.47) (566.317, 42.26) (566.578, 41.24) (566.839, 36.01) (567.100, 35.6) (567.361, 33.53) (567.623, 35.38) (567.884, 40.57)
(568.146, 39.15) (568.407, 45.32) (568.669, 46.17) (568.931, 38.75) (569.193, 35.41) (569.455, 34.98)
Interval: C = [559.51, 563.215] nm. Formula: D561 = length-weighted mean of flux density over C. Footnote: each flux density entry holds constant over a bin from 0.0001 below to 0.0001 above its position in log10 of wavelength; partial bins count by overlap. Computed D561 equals 40.4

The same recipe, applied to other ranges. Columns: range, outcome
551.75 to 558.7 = 38.8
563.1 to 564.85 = 42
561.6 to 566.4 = 42.1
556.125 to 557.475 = 36.8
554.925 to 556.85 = 38.2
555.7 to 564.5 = 40.1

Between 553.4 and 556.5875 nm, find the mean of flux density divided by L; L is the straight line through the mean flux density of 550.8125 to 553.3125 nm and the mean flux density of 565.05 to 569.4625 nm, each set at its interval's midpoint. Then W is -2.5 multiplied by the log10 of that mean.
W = 0.06 mag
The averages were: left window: 39.5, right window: 40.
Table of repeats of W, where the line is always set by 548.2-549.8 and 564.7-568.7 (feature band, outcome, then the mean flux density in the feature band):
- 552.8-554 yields 0.03 mag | 40.1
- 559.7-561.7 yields 0.04 mag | 39.5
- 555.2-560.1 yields 0.04 mag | 39.6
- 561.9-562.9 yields 0.02 mag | 40.1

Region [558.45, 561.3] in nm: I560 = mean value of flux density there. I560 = 38.6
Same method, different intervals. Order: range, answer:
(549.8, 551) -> 44.7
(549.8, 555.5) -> 39.2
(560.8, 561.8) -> 42.9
